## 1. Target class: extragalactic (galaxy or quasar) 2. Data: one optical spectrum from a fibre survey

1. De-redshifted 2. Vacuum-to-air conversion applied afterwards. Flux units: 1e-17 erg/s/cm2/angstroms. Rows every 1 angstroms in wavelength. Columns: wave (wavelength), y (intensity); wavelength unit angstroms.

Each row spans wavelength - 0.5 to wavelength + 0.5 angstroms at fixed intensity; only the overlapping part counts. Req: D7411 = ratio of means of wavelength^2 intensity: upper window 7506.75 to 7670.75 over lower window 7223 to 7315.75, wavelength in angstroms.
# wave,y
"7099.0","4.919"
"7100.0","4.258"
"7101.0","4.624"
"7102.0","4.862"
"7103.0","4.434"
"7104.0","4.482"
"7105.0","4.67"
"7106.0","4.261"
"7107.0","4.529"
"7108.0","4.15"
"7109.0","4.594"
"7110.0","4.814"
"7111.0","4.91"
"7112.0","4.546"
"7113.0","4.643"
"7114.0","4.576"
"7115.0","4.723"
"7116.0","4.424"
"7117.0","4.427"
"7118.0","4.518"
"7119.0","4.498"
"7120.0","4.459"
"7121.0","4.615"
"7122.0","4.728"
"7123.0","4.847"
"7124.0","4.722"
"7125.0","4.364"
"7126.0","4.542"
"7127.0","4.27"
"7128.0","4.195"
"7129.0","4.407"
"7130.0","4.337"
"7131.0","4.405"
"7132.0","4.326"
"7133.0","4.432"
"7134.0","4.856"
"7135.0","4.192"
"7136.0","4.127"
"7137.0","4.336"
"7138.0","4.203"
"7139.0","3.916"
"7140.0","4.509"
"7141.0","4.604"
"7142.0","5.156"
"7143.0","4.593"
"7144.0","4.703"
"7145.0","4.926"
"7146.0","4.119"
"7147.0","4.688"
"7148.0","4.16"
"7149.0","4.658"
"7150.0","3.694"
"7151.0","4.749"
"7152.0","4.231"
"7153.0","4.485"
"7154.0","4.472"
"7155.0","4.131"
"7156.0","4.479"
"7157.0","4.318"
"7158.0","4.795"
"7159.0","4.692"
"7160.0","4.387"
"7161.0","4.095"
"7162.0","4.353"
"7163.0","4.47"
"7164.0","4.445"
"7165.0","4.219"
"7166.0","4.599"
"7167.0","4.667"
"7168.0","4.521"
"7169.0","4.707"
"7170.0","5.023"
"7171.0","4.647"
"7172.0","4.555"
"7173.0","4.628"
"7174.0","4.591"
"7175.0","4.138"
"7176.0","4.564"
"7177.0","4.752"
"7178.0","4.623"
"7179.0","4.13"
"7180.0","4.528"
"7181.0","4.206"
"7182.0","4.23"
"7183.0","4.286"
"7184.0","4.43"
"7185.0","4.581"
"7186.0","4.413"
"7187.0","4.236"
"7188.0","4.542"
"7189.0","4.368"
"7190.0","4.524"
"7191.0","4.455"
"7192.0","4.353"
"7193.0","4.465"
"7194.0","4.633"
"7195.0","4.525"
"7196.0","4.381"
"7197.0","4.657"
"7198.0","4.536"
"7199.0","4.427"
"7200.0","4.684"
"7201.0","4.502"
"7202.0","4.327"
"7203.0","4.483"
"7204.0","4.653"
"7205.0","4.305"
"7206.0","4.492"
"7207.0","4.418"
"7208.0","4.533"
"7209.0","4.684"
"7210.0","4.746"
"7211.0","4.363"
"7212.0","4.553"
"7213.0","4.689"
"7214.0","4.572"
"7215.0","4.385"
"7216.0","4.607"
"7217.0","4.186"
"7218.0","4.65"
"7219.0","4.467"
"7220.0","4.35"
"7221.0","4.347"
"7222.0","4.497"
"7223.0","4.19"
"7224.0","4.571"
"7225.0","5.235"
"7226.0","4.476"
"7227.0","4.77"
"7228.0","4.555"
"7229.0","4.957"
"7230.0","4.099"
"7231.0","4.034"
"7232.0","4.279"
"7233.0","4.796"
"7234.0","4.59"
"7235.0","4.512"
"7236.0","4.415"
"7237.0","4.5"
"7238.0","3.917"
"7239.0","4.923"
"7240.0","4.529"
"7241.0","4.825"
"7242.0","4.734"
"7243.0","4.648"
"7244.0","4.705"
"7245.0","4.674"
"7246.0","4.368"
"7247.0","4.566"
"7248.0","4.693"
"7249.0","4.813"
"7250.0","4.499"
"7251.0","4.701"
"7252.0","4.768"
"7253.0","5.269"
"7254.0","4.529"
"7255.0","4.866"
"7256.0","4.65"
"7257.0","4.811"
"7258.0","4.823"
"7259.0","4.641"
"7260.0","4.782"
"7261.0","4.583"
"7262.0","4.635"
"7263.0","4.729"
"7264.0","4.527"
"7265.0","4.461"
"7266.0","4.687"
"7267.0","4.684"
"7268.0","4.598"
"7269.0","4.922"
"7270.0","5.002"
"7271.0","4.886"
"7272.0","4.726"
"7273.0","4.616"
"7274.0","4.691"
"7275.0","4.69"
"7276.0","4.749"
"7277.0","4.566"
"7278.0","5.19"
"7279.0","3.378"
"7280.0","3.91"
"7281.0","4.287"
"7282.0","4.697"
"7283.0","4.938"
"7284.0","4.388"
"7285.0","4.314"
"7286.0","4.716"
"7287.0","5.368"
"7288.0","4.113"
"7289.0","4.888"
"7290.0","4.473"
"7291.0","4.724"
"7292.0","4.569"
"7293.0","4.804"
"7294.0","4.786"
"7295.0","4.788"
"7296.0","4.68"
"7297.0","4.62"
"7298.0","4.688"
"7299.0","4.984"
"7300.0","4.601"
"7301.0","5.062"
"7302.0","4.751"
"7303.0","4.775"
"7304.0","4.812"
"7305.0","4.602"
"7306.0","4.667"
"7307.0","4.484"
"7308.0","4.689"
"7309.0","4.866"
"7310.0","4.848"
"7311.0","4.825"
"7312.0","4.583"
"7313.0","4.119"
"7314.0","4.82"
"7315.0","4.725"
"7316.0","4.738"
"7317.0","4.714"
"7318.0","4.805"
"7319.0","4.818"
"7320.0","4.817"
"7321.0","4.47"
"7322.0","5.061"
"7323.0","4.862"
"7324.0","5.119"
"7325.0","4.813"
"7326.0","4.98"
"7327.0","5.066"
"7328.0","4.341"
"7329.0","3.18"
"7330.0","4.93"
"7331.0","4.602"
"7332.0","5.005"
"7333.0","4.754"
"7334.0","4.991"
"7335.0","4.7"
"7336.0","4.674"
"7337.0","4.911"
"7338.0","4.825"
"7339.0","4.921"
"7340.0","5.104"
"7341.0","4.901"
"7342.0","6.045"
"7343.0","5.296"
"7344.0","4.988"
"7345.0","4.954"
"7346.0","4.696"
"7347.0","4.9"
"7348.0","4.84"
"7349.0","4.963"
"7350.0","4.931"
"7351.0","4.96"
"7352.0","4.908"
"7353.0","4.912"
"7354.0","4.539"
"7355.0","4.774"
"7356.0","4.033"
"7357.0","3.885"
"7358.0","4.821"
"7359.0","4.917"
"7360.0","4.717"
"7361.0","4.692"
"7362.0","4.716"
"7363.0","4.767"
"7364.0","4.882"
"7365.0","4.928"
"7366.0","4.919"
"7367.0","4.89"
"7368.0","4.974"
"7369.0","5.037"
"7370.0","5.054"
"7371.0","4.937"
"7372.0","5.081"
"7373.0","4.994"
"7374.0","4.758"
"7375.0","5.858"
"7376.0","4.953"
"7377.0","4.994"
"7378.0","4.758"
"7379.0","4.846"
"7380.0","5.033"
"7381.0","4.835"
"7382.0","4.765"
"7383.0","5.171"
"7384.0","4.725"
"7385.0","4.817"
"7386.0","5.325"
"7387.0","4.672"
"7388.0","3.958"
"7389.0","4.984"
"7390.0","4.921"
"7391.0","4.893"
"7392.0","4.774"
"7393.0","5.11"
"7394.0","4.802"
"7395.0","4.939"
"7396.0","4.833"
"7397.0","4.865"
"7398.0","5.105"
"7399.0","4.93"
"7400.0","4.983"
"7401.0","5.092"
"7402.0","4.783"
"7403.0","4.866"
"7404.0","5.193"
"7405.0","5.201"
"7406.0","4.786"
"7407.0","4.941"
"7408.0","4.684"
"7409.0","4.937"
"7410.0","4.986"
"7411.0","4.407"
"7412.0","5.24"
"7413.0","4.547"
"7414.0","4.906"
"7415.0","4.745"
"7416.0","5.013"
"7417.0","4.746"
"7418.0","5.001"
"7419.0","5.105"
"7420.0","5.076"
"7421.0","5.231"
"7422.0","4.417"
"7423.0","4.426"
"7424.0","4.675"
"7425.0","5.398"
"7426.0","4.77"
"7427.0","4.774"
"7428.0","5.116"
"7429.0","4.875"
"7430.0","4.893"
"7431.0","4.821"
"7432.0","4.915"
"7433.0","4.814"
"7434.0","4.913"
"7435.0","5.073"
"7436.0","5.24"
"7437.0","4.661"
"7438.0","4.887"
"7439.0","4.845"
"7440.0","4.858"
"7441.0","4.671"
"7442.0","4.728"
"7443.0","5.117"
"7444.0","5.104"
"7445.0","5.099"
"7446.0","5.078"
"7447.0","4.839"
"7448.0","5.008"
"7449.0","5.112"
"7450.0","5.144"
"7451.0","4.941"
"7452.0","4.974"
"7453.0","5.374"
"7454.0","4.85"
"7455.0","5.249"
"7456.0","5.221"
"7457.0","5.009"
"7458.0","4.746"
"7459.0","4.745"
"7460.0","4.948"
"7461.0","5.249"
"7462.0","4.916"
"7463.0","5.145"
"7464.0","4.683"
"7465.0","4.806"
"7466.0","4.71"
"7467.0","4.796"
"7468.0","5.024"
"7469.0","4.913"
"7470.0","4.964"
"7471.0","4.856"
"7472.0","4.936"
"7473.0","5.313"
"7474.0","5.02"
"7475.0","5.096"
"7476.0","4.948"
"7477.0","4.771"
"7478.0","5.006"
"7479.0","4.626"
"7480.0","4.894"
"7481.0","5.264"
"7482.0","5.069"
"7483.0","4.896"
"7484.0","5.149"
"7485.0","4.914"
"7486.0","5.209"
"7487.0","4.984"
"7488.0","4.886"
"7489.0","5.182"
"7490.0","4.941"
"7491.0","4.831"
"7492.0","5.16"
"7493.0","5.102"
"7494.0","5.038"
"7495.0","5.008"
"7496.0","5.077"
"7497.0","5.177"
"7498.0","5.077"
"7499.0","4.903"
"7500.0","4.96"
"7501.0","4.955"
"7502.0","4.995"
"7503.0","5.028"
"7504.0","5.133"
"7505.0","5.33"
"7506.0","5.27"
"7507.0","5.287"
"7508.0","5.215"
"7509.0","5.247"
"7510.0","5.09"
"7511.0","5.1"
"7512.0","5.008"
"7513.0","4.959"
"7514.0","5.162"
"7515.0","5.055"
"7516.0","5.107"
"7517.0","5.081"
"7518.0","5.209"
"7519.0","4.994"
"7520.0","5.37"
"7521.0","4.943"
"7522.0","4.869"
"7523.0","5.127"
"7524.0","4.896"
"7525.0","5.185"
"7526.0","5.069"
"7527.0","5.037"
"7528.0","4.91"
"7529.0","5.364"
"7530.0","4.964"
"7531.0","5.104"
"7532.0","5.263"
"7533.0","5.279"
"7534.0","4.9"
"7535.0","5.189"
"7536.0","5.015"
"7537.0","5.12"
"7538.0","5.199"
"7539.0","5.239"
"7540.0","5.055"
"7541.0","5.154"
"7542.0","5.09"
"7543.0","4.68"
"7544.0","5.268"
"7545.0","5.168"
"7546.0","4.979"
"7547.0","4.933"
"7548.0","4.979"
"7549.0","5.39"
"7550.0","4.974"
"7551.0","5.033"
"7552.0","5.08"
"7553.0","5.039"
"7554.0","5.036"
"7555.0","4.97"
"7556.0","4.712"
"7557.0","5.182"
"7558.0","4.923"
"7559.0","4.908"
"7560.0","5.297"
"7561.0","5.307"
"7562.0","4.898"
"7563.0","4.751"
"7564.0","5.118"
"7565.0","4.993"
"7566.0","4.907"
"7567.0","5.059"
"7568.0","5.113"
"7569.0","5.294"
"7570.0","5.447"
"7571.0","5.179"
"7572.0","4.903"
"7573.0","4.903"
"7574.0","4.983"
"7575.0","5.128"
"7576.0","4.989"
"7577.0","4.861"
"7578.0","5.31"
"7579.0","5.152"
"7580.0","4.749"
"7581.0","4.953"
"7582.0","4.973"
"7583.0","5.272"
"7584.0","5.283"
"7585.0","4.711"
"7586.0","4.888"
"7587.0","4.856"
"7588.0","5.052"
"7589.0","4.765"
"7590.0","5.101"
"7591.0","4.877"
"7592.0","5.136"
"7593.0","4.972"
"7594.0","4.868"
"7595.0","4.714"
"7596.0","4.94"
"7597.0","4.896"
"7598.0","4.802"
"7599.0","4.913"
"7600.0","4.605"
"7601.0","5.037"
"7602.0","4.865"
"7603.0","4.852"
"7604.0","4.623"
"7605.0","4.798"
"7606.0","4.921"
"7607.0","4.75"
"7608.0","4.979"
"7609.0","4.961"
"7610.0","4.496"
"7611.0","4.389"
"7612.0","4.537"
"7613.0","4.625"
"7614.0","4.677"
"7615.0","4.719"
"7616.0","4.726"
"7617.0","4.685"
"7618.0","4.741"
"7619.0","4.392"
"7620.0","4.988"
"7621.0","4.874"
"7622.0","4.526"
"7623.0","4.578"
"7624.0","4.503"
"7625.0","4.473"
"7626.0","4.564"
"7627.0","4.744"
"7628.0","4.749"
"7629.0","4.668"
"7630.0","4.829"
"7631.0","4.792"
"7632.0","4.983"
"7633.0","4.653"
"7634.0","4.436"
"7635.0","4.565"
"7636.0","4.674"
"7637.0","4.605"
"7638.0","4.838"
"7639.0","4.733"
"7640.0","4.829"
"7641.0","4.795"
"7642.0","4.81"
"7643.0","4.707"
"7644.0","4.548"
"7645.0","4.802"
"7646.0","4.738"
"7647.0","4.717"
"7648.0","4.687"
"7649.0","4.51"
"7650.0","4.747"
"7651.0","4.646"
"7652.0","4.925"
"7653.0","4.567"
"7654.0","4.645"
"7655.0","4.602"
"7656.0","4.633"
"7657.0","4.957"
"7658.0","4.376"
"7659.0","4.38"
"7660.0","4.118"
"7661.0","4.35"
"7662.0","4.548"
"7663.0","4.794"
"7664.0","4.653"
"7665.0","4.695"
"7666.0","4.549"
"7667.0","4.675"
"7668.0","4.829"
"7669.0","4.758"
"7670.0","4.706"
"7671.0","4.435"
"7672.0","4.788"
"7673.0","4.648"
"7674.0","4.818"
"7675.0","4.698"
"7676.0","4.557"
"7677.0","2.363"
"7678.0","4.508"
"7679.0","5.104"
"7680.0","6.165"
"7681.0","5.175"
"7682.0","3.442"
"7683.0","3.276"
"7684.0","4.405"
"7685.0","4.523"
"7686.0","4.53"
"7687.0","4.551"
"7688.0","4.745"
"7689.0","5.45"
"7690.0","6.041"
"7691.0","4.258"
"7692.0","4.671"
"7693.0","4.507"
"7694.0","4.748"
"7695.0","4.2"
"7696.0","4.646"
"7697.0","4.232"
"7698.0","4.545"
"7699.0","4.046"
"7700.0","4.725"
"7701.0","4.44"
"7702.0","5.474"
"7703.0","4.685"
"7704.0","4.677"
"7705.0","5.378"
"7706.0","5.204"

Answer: 1.15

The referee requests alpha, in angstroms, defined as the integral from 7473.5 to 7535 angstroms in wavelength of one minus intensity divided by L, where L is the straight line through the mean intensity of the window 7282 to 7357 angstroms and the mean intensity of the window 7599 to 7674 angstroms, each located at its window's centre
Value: -4.5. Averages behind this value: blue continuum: 4.76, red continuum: 4.68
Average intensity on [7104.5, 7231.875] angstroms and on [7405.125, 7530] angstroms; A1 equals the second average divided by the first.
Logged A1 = 1.11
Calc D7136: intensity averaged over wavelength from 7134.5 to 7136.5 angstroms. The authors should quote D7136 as 4.16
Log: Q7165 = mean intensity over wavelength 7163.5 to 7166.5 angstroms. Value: 4.42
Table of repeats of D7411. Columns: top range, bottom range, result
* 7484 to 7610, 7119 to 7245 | 1.24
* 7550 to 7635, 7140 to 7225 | 1.21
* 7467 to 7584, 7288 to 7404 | 1.10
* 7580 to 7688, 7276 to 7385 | 1.07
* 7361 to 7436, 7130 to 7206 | 1.17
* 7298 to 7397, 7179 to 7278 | 1.09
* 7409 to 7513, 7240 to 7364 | 1.10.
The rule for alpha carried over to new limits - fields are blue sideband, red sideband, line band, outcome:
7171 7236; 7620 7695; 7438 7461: -2.09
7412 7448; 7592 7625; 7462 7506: -1.27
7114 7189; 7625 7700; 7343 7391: -3.41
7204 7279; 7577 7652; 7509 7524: -1.07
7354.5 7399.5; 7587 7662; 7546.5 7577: -1.86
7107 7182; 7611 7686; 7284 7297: -0.42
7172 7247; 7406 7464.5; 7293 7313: -0.22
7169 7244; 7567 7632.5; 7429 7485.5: -2.74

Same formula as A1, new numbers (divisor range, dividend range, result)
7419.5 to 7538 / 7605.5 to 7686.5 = 0.92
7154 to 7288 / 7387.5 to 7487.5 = 1.08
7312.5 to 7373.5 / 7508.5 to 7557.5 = 1.05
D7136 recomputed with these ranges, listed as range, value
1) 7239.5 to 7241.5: 4.68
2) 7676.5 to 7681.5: 4.66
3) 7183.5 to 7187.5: 4.42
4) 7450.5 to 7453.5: 5.1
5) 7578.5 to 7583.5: 5.02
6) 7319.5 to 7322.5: 4.78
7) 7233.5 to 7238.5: 4.39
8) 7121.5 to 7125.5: 4.67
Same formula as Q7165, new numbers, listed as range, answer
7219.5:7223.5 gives 4.35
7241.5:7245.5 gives 4.69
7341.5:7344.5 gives 5.44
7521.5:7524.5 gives 4.96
